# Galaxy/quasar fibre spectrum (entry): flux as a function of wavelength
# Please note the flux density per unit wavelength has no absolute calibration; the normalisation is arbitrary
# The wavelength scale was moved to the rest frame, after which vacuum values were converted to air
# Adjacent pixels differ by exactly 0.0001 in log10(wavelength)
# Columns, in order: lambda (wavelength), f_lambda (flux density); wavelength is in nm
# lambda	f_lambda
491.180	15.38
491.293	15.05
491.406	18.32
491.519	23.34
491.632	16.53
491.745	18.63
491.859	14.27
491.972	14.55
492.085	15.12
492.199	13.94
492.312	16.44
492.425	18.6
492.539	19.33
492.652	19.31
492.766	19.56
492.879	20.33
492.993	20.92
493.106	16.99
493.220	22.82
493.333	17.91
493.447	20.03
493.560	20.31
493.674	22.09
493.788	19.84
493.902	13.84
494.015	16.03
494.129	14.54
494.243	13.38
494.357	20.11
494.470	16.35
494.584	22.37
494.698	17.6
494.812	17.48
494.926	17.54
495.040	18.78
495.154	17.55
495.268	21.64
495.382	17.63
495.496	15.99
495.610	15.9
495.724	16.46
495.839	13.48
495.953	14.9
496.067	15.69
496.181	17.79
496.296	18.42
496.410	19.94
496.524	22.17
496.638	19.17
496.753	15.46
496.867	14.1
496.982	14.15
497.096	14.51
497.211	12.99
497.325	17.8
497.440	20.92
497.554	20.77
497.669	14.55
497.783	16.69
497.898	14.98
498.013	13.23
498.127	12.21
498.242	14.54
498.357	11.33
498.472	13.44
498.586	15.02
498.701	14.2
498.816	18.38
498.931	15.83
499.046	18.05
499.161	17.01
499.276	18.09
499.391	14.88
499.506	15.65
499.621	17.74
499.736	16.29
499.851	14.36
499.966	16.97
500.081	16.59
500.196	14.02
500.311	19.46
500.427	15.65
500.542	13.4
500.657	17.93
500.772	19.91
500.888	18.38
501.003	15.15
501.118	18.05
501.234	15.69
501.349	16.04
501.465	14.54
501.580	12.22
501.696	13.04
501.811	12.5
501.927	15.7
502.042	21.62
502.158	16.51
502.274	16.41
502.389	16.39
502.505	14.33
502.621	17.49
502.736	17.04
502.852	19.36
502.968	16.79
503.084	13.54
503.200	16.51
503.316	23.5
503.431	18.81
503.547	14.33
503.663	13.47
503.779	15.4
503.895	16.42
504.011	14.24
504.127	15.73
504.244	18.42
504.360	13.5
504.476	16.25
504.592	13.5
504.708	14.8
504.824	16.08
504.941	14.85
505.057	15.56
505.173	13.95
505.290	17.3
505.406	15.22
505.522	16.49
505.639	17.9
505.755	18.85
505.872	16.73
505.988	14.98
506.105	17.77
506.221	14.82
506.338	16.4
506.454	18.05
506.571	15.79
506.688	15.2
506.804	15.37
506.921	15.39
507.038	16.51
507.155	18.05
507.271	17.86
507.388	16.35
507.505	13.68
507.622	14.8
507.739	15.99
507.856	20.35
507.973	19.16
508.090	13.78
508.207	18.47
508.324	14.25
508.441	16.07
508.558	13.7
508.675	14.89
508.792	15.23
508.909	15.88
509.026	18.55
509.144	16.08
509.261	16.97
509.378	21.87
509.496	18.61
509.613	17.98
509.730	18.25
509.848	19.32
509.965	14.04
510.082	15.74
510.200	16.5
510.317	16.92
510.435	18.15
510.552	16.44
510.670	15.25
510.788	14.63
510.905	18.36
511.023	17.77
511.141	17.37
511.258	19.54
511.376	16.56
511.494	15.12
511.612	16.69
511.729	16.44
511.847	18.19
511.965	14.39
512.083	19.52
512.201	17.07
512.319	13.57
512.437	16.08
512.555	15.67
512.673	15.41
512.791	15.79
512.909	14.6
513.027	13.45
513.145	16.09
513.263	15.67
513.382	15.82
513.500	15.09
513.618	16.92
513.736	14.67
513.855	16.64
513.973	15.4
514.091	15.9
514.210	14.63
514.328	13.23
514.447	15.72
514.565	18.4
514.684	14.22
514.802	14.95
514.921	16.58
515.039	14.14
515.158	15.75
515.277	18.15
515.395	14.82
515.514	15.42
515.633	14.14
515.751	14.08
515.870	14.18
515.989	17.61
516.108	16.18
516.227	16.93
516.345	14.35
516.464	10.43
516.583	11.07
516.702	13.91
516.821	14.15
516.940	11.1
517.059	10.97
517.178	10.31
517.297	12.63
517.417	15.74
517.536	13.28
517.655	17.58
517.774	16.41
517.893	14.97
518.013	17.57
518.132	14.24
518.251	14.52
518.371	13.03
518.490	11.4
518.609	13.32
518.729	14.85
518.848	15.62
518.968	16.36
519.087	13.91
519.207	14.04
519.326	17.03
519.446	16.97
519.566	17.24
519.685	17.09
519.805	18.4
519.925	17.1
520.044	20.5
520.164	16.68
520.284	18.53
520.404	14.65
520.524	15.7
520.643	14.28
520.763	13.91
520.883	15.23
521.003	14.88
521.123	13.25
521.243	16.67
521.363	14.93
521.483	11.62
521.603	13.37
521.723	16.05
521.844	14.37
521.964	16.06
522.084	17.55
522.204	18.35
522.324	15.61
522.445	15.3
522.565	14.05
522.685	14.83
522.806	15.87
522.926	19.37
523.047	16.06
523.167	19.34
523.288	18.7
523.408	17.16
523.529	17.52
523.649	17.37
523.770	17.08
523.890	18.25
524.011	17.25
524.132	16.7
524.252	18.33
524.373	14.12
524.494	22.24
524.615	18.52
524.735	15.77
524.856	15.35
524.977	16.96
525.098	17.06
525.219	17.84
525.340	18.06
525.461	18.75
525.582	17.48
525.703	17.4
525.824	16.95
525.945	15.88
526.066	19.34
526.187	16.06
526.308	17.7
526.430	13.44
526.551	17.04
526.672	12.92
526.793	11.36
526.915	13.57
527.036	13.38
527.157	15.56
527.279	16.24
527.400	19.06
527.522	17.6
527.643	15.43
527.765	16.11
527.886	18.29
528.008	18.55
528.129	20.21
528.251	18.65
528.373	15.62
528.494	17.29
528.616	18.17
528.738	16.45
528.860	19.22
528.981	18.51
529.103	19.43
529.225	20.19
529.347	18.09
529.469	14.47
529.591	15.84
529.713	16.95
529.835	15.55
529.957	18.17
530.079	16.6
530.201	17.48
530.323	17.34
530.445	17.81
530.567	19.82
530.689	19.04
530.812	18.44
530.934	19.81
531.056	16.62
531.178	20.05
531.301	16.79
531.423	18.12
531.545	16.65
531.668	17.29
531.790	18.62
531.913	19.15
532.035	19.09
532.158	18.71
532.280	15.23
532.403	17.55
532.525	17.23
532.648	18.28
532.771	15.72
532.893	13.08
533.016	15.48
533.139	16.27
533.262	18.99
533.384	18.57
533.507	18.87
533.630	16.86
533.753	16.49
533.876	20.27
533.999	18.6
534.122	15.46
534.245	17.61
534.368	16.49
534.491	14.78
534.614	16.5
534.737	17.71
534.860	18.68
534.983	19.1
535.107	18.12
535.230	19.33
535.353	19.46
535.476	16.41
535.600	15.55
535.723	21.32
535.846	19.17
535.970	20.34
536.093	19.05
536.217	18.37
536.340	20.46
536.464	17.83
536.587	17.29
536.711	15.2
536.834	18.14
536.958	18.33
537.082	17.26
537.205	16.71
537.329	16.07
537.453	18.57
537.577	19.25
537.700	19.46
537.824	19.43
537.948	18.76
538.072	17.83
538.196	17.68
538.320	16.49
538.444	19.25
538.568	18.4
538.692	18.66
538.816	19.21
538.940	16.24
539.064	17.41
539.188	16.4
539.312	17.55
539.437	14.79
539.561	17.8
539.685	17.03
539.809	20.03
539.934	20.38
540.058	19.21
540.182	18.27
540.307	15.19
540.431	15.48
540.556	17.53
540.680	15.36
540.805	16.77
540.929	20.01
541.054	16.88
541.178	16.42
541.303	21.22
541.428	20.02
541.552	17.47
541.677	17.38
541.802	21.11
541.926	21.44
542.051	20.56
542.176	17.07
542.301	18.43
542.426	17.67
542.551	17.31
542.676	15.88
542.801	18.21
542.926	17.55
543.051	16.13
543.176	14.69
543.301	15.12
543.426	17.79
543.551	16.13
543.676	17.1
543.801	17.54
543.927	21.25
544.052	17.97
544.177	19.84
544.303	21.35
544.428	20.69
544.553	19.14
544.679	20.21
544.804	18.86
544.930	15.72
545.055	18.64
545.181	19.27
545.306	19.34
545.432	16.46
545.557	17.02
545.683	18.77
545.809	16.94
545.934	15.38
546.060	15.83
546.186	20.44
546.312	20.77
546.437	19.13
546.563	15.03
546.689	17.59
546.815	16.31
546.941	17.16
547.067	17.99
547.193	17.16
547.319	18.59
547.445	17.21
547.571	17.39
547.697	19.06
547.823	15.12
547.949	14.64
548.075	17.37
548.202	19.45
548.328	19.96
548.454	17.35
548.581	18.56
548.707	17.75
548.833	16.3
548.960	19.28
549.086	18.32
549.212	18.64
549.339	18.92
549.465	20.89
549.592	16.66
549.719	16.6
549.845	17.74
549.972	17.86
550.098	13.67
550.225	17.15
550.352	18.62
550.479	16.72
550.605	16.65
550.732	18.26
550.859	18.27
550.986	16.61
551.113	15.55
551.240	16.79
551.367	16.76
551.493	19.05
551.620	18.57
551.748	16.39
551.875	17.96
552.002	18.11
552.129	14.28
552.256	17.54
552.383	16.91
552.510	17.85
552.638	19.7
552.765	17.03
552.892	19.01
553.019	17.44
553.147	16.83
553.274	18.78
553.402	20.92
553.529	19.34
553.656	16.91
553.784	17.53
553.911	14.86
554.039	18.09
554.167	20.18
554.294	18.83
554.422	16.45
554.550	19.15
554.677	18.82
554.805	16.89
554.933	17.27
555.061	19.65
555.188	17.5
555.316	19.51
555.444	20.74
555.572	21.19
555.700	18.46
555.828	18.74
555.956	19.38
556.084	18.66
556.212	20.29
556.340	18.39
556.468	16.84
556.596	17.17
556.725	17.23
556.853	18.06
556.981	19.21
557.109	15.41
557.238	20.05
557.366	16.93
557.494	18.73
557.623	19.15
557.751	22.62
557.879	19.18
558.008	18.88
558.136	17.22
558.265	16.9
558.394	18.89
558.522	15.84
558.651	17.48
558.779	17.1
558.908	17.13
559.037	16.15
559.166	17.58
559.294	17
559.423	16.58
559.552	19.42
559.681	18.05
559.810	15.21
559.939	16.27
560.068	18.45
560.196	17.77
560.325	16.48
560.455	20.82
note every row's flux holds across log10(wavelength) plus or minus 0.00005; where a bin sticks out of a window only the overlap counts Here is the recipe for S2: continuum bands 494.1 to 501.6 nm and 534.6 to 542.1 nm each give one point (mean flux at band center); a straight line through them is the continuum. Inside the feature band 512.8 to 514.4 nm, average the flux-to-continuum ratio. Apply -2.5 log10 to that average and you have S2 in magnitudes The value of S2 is 0.13 mag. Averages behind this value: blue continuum 16.5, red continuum 18.2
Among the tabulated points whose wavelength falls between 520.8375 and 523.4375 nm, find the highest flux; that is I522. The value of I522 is 19.37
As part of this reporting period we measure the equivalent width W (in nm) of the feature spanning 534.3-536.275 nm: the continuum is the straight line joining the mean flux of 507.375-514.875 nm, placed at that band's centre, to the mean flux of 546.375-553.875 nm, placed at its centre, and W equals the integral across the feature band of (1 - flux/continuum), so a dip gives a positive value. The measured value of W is -0.12 nm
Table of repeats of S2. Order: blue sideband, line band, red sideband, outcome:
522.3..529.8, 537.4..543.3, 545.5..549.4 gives -0.03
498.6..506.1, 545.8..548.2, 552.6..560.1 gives 0.03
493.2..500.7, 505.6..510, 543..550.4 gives 0.02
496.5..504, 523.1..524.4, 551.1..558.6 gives -0.03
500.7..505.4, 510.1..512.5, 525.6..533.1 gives -0.02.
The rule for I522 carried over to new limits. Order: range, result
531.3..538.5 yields 21.32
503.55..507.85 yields 18.85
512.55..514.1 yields 16.92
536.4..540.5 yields 20.38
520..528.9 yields 22.24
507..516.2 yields 21.87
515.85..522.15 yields 20.5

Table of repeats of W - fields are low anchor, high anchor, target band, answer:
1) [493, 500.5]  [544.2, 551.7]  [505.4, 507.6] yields 0.08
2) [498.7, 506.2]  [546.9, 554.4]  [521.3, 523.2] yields 0.12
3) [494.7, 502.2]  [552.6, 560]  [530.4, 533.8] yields -0.06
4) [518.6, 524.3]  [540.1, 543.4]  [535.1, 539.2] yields -0.20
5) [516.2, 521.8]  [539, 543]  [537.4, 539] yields -0.08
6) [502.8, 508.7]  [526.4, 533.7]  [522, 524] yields -0.01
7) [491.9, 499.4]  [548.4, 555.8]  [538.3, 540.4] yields -0.01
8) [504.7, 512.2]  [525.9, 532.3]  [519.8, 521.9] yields 0.19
